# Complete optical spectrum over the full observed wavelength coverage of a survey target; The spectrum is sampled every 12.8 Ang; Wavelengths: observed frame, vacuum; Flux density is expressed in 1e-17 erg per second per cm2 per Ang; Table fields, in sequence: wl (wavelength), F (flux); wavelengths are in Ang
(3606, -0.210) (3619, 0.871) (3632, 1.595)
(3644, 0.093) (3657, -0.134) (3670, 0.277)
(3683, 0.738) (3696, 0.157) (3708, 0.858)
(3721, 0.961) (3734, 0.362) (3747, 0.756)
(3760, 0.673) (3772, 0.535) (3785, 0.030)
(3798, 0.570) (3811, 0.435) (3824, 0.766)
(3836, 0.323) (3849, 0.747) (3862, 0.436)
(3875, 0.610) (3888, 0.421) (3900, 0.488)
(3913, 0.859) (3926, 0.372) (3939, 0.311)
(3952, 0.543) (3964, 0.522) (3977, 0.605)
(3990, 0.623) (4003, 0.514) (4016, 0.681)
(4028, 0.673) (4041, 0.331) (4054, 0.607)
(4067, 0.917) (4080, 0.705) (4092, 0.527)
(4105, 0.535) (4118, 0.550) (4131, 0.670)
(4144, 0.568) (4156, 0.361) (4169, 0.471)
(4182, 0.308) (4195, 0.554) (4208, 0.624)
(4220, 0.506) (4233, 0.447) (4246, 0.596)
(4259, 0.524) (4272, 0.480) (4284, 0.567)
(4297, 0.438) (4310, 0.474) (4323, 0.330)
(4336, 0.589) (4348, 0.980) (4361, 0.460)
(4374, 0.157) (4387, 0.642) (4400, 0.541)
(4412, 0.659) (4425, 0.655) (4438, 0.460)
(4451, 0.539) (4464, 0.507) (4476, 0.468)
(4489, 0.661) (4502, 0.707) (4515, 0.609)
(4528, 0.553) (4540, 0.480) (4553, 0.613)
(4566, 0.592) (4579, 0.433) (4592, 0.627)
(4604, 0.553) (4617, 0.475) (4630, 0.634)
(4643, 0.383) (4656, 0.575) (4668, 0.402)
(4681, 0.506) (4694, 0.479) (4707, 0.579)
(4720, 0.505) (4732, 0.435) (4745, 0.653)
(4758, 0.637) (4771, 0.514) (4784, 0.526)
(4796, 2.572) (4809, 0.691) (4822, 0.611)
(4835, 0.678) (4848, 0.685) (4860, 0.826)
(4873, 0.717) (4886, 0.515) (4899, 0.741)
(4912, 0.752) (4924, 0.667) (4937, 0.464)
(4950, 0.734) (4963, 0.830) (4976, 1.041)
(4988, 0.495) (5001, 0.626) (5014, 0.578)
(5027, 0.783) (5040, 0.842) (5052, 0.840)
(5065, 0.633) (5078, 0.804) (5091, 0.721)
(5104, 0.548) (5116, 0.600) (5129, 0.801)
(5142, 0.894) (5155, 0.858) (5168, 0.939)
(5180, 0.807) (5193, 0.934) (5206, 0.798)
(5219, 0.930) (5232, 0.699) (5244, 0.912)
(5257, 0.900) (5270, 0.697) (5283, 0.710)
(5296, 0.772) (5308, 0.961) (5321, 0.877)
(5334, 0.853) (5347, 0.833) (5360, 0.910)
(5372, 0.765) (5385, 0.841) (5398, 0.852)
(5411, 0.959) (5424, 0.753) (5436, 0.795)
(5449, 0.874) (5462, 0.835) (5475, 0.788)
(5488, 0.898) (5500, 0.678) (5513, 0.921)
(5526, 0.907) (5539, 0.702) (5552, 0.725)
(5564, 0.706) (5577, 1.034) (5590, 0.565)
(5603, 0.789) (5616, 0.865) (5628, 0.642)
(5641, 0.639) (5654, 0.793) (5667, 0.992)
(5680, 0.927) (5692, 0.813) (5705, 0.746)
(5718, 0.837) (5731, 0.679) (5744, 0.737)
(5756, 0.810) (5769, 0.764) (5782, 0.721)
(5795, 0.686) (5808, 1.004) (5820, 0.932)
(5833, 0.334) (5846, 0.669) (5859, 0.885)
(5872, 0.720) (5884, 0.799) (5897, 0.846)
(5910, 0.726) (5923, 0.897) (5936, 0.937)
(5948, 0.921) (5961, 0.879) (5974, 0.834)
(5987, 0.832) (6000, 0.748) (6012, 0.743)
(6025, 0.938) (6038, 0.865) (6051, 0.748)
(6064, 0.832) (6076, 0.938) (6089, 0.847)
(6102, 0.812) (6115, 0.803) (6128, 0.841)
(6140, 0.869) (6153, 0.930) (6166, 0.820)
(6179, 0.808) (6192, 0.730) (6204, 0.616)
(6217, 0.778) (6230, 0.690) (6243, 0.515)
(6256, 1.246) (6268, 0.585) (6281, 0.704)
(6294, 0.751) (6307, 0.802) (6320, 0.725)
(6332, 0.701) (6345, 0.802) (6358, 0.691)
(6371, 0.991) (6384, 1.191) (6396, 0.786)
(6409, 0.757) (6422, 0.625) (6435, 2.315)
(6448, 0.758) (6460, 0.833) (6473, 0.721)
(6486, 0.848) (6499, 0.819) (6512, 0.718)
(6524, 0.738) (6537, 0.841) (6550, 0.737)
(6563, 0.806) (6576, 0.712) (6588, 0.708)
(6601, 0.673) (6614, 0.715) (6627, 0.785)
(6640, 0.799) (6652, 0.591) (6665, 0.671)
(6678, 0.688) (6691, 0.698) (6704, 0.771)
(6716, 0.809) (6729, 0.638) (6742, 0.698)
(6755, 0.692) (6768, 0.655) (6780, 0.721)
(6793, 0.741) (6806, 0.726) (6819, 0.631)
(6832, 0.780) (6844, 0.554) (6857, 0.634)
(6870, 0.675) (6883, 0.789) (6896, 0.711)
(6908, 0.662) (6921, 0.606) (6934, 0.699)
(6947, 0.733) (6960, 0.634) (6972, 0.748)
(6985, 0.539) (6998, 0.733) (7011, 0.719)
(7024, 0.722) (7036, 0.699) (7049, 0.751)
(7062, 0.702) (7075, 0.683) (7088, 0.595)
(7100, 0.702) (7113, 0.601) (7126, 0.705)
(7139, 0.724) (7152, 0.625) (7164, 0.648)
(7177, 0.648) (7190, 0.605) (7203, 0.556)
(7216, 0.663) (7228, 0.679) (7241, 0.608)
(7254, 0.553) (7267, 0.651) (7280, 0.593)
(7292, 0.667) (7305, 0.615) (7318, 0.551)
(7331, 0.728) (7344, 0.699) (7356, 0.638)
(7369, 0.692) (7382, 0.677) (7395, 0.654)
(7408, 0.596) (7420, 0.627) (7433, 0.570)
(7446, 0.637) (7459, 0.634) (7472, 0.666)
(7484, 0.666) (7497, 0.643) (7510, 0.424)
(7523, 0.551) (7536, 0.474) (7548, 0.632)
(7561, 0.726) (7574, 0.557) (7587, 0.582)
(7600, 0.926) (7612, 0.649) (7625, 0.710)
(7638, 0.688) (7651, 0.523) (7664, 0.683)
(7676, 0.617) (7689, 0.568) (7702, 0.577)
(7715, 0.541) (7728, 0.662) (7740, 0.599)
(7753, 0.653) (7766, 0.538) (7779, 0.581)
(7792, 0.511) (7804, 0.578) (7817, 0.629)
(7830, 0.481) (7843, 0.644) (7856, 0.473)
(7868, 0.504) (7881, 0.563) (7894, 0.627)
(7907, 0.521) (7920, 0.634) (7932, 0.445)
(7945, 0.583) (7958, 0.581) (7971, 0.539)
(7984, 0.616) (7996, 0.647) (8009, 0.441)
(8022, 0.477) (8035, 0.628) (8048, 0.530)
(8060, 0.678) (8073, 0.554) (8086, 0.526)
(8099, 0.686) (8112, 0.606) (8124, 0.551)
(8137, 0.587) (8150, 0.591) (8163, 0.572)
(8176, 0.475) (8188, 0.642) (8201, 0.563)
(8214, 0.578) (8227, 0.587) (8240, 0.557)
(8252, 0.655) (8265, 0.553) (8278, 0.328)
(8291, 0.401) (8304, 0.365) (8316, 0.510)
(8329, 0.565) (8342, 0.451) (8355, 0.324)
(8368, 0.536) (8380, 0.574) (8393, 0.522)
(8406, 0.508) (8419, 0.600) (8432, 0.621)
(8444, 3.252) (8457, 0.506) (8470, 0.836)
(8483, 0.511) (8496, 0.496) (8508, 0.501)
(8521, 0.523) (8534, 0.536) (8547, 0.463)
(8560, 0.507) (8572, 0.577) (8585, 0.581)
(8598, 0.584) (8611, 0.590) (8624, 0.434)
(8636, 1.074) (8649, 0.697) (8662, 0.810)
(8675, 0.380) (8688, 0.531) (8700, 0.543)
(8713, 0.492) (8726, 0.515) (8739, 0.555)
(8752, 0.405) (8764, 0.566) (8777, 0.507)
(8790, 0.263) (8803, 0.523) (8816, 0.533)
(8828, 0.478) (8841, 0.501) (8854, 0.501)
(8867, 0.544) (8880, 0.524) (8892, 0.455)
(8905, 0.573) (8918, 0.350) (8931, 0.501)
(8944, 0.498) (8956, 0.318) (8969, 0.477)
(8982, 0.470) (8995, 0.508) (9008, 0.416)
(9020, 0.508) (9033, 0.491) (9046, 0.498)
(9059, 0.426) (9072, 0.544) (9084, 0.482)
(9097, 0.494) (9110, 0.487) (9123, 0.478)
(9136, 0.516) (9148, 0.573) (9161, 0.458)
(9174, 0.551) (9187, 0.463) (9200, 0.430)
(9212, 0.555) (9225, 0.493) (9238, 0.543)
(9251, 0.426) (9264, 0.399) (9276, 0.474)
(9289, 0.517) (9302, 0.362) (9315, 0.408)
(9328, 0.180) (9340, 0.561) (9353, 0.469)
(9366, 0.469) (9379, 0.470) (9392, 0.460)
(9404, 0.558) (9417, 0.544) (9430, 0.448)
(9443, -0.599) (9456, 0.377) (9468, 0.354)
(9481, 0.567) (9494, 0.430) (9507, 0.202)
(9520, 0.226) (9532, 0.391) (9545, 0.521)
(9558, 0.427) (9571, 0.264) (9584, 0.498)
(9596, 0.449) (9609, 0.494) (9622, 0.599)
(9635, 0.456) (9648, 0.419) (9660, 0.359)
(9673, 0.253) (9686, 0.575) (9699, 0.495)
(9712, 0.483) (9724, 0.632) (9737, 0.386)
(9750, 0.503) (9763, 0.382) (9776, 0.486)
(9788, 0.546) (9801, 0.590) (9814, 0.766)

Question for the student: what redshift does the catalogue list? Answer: 0.286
